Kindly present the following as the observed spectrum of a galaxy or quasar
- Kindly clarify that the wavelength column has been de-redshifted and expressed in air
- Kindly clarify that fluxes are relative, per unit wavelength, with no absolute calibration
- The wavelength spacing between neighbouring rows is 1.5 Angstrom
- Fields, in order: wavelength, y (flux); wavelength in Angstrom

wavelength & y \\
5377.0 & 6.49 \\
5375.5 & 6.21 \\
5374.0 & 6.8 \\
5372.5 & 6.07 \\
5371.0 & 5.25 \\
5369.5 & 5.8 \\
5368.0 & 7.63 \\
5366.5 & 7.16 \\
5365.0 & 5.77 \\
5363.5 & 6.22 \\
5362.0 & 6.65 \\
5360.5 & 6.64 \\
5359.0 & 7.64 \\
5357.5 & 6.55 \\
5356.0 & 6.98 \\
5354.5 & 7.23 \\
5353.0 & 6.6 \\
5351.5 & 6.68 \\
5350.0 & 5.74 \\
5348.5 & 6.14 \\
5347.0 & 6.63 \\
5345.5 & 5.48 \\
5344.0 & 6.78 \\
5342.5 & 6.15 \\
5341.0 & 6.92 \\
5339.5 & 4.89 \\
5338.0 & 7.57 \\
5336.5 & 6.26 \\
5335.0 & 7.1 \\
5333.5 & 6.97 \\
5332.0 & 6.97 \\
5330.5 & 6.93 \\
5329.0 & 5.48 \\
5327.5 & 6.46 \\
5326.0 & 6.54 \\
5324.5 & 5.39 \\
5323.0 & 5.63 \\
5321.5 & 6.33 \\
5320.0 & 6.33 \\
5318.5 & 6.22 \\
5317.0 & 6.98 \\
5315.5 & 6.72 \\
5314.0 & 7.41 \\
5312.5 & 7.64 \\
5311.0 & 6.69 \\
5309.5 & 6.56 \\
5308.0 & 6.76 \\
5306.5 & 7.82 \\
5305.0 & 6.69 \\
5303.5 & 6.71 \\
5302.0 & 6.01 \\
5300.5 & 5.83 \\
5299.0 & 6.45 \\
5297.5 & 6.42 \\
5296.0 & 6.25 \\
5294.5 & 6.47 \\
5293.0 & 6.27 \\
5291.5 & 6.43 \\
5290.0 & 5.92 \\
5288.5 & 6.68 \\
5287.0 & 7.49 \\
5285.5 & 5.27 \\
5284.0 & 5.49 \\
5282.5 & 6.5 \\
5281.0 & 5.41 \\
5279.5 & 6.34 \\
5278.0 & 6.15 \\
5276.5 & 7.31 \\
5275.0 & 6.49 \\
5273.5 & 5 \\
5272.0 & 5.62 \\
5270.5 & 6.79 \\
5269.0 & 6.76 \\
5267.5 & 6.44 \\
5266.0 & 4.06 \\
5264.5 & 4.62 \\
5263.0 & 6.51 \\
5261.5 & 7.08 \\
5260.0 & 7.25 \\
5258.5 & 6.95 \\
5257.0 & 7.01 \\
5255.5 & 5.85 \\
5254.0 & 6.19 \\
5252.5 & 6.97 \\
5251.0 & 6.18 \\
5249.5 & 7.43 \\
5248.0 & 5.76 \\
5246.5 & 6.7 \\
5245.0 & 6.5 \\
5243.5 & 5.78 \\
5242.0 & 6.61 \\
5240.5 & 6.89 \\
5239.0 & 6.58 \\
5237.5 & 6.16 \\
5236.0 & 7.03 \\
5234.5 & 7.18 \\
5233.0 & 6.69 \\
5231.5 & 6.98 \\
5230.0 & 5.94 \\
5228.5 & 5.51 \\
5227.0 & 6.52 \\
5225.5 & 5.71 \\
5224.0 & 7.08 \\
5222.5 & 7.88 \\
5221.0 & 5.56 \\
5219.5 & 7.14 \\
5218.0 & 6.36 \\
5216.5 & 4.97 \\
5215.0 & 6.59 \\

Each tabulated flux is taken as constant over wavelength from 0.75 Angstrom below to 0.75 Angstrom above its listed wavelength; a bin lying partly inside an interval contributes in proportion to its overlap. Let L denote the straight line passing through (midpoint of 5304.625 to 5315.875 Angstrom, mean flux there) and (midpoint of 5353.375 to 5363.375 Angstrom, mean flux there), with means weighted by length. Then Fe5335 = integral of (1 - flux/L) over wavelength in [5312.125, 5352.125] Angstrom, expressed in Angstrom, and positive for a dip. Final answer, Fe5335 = 3.08 Angstrom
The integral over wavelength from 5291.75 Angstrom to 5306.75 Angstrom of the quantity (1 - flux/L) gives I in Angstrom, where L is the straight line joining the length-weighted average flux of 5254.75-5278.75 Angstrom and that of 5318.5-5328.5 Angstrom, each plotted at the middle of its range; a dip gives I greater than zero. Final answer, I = -0.7 Angstrom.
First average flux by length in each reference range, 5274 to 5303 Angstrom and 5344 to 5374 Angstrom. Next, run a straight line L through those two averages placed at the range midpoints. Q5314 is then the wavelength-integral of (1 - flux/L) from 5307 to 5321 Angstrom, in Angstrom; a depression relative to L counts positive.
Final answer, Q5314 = -1.05 Angstrom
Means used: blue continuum 6.27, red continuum 6.48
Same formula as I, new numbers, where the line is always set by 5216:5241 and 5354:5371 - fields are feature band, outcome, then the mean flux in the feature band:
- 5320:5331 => 0.9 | 6.11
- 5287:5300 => 0.3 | 6.42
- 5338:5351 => 0.9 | 6.19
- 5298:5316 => -0.5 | 6.77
